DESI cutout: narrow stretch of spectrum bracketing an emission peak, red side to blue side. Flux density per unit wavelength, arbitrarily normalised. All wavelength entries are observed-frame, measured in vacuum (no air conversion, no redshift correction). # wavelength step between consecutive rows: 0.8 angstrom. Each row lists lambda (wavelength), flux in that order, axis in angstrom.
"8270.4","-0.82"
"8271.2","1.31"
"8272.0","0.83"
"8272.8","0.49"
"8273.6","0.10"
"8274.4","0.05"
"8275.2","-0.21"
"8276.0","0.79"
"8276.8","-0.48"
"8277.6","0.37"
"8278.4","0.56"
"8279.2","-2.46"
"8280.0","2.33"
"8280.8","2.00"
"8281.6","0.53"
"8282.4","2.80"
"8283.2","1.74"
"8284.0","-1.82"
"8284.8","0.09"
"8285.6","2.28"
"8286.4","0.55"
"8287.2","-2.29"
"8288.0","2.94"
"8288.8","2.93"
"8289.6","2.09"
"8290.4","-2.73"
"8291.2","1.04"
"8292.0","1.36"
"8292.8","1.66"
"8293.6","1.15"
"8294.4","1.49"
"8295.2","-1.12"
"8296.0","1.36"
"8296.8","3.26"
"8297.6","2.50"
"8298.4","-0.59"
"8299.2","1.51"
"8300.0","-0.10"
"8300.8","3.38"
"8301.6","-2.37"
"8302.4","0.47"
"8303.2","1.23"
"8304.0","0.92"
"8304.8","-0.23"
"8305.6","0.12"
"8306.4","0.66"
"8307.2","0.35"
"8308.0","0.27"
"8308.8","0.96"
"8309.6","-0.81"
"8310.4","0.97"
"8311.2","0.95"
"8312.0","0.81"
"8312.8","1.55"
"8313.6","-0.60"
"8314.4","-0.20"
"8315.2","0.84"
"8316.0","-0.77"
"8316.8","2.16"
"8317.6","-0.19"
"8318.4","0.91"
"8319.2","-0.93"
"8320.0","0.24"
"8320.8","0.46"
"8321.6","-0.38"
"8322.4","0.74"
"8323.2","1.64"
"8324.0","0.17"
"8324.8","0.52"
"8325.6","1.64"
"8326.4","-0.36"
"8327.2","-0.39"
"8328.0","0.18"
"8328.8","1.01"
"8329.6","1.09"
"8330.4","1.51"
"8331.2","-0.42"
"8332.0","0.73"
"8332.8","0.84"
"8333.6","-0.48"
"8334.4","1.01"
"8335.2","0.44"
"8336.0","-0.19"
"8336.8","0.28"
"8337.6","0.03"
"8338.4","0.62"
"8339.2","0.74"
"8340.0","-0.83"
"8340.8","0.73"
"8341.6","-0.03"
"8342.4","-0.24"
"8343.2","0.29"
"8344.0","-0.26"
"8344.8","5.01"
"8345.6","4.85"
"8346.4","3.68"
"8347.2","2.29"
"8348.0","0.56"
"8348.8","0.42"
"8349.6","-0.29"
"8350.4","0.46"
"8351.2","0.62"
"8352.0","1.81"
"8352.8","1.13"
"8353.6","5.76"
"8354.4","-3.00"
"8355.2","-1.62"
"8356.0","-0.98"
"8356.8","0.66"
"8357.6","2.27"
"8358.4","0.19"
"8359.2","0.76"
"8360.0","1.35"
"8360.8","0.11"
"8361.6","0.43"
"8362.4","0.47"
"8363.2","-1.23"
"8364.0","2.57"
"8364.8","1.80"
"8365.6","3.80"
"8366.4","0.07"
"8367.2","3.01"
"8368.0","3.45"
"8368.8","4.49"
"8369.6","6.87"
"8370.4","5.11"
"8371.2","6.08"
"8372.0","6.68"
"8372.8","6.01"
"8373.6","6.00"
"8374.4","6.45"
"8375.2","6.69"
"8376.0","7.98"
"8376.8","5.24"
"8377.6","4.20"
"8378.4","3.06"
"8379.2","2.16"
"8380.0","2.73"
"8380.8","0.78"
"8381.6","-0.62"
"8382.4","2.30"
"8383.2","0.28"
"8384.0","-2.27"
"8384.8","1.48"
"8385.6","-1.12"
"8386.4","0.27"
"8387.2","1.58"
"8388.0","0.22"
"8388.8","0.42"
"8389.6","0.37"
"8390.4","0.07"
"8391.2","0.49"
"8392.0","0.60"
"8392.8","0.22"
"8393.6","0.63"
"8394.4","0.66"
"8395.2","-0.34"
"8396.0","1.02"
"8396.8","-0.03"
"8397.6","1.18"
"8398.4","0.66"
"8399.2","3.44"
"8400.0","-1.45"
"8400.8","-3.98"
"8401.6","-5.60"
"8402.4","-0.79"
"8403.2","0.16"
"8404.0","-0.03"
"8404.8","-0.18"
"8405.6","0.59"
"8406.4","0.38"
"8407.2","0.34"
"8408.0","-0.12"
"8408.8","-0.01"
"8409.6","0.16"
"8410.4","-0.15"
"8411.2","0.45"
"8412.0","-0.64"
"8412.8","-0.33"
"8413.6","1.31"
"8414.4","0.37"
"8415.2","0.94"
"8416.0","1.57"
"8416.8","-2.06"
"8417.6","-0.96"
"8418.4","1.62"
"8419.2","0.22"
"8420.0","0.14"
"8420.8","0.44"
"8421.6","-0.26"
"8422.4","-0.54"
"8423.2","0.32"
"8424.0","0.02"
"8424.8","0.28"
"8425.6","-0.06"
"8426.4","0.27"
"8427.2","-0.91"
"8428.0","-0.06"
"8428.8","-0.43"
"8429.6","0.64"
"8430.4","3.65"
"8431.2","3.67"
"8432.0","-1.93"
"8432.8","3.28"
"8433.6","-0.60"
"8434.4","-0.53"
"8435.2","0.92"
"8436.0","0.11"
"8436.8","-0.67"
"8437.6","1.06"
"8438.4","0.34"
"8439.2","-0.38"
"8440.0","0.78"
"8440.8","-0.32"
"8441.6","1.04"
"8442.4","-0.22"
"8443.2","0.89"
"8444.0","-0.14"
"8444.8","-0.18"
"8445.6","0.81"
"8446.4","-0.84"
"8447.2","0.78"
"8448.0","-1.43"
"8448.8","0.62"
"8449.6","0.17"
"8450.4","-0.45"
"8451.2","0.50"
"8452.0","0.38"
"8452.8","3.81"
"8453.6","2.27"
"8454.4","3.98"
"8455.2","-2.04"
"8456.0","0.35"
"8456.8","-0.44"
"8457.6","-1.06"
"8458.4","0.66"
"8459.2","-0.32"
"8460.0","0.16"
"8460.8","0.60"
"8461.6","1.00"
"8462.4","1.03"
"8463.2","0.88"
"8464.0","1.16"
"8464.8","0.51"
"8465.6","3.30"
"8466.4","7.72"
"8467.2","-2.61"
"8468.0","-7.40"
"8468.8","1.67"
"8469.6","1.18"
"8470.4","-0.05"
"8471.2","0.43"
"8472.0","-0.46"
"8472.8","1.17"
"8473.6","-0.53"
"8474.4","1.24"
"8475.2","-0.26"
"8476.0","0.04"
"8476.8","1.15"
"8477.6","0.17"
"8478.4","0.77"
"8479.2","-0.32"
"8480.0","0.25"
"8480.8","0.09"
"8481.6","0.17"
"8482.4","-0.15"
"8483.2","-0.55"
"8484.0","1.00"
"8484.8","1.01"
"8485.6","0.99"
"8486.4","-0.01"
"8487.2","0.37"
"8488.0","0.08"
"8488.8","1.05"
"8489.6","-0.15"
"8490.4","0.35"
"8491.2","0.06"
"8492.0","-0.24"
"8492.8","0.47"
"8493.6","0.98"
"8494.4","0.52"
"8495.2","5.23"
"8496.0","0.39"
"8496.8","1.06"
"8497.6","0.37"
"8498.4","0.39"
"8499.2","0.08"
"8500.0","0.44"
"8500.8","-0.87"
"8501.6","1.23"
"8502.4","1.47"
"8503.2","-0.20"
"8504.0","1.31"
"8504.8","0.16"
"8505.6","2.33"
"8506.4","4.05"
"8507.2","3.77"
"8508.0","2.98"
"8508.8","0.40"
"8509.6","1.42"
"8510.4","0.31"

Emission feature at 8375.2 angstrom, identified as [O II] 3727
